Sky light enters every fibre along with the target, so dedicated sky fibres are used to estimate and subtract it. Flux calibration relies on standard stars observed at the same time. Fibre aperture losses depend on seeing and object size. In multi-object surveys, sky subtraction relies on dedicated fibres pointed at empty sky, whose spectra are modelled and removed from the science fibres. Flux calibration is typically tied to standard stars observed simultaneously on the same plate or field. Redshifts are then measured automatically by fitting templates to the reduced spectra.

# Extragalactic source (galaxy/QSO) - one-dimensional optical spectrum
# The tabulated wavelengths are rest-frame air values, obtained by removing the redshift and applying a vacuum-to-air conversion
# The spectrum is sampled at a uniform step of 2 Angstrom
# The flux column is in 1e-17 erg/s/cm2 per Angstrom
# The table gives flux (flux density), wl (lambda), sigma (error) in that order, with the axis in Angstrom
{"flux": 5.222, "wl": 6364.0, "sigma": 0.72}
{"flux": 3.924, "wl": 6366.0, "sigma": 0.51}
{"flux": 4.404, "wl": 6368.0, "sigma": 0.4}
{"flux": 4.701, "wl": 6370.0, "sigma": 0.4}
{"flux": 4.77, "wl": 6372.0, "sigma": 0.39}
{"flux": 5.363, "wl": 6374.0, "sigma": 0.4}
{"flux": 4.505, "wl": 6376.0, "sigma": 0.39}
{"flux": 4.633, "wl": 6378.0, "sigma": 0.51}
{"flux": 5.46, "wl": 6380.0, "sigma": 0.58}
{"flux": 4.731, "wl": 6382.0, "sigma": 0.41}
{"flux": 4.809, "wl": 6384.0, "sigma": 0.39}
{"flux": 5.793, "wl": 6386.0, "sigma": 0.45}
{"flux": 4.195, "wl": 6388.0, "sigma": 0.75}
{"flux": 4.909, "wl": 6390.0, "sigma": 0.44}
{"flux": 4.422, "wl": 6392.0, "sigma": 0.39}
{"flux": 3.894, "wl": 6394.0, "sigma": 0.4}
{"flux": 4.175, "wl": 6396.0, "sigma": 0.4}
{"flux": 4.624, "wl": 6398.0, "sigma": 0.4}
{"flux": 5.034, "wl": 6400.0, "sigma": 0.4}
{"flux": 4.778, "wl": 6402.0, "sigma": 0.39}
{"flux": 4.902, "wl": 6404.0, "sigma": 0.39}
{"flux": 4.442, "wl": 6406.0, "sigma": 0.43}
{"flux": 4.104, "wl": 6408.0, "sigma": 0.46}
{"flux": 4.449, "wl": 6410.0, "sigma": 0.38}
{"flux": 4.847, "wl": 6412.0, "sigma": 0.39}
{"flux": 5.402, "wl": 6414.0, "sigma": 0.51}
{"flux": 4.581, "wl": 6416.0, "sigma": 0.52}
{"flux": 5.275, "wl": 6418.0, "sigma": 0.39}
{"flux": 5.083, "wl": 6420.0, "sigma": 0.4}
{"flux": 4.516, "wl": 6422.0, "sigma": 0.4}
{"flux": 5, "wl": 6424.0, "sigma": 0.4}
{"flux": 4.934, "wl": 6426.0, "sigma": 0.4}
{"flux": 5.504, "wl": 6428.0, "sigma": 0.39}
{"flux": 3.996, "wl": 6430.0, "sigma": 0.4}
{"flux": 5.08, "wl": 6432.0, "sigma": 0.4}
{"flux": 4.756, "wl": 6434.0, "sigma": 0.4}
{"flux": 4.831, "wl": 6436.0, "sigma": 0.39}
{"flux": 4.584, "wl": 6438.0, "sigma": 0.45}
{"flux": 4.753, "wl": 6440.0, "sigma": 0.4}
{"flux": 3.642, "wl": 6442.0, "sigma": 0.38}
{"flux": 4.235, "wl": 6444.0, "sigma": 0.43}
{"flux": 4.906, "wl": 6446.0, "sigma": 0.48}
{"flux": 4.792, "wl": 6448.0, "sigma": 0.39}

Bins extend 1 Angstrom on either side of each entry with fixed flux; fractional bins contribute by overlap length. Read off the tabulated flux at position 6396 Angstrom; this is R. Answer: 4.175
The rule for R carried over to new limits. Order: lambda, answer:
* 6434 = 4.756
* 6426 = 4.934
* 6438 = 4.584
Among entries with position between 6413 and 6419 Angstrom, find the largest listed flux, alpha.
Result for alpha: 5.402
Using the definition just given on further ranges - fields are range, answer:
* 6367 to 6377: 5.363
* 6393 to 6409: 5.034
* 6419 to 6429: 5.504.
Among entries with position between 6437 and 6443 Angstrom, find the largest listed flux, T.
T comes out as 4.753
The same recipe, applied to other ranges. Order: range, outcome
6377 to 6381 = 5.46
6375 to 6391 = 5.793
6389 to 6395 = 4.909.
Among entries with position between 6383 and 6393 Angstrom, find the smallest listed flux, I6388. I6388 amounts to 4.195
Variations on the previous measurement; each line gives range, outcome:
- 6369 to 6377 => 4.505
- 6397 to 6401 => 4.624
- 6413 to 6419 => 4.581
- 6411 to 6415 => 4.847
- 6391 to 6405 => 3.894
